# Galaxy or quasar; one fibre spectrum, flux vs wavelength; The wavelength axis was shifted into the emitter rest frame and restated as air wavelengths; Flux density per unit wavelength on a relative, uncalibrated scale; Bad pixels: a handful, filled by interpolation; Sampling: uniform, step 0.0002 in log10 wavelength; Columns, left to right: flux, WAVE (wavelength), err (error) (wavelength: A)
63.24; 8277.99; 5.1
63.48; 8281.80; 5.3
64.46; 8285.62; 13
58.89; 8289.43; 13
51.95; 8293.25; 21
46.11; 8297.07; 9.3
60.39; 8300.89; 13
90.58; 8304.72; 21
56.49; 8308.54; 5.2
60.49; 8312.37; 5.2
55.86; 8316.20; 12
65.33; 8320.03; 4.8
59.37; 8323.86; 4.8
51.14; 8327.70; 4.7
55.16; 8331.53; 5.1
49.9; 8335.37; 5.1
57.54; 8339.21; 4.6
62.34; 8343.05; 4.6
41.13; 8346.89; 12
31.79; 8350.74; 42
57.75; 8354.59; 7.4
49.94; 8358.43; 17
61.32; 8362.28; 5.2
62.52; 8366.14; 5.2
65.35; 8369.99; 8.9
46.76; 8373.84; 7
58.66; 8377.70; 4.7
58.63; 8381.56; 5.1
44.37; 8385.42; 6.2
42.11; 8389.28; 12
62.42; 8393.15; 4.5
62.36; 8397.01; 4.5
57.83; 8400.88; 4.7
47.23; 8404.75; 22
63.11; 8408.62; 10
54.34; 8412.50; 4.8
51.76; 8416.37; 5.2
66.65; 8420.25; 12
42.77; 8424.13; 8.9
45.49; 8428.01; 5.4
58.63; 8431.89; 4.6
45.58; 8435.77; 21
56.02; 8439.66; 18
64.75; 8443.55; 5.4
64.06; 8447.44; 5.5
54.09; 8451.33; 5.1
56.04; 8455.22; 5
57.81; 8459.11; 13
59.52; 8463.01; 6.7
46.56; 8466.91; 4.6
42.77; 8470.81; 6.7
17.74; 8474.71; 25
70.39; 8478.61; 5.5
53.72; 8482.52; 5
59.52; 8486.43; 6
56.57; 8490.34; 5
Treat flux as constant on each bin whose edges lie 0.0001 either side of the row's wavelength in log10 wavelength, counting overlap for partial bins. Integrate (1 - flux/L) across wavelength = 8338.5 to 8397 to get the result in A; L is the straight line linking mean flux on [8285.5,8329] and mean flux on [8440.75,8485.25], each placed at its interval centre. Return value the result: 3.8 A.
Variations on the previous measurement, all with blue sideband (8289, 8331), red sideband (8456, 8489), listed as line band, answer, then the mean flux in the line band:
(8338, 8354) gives 2.5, 48.6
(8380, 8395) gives 1.1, 51.7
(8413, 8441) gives 0.6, 52.4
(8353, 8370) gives -0.5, 58.8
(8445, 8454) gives -1.1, 59.2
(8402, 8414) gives -0.1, 55.1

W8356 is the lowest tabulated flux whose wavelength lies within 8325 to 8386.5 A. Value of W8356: 31.79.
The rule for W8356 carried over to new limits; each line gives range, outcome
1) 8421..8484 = 17.74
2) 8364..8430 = 42.11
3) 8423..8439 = 42.77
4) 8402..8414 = 47.23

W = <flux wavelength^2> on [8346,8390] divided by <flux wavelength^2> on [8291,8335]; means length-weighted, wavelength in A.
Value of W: 0.9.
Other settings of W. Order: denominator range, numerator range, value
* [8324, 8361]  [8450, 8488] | 1.04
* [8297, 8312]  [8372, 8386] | 0.83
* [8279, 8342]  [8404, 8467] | 0.96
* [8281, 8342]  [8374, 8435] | 0.93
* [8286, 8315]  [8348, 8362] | 0.80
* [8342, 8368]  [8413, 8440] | 1.02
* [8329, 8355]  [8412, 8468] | 1.12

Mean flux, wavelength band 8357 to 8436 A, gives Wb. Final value 54.9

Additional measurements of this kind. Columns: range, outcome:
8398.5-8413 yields 55.9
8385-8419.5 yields 54.8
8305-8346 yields 58.3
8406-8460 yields 55.6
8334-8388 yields 53.3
